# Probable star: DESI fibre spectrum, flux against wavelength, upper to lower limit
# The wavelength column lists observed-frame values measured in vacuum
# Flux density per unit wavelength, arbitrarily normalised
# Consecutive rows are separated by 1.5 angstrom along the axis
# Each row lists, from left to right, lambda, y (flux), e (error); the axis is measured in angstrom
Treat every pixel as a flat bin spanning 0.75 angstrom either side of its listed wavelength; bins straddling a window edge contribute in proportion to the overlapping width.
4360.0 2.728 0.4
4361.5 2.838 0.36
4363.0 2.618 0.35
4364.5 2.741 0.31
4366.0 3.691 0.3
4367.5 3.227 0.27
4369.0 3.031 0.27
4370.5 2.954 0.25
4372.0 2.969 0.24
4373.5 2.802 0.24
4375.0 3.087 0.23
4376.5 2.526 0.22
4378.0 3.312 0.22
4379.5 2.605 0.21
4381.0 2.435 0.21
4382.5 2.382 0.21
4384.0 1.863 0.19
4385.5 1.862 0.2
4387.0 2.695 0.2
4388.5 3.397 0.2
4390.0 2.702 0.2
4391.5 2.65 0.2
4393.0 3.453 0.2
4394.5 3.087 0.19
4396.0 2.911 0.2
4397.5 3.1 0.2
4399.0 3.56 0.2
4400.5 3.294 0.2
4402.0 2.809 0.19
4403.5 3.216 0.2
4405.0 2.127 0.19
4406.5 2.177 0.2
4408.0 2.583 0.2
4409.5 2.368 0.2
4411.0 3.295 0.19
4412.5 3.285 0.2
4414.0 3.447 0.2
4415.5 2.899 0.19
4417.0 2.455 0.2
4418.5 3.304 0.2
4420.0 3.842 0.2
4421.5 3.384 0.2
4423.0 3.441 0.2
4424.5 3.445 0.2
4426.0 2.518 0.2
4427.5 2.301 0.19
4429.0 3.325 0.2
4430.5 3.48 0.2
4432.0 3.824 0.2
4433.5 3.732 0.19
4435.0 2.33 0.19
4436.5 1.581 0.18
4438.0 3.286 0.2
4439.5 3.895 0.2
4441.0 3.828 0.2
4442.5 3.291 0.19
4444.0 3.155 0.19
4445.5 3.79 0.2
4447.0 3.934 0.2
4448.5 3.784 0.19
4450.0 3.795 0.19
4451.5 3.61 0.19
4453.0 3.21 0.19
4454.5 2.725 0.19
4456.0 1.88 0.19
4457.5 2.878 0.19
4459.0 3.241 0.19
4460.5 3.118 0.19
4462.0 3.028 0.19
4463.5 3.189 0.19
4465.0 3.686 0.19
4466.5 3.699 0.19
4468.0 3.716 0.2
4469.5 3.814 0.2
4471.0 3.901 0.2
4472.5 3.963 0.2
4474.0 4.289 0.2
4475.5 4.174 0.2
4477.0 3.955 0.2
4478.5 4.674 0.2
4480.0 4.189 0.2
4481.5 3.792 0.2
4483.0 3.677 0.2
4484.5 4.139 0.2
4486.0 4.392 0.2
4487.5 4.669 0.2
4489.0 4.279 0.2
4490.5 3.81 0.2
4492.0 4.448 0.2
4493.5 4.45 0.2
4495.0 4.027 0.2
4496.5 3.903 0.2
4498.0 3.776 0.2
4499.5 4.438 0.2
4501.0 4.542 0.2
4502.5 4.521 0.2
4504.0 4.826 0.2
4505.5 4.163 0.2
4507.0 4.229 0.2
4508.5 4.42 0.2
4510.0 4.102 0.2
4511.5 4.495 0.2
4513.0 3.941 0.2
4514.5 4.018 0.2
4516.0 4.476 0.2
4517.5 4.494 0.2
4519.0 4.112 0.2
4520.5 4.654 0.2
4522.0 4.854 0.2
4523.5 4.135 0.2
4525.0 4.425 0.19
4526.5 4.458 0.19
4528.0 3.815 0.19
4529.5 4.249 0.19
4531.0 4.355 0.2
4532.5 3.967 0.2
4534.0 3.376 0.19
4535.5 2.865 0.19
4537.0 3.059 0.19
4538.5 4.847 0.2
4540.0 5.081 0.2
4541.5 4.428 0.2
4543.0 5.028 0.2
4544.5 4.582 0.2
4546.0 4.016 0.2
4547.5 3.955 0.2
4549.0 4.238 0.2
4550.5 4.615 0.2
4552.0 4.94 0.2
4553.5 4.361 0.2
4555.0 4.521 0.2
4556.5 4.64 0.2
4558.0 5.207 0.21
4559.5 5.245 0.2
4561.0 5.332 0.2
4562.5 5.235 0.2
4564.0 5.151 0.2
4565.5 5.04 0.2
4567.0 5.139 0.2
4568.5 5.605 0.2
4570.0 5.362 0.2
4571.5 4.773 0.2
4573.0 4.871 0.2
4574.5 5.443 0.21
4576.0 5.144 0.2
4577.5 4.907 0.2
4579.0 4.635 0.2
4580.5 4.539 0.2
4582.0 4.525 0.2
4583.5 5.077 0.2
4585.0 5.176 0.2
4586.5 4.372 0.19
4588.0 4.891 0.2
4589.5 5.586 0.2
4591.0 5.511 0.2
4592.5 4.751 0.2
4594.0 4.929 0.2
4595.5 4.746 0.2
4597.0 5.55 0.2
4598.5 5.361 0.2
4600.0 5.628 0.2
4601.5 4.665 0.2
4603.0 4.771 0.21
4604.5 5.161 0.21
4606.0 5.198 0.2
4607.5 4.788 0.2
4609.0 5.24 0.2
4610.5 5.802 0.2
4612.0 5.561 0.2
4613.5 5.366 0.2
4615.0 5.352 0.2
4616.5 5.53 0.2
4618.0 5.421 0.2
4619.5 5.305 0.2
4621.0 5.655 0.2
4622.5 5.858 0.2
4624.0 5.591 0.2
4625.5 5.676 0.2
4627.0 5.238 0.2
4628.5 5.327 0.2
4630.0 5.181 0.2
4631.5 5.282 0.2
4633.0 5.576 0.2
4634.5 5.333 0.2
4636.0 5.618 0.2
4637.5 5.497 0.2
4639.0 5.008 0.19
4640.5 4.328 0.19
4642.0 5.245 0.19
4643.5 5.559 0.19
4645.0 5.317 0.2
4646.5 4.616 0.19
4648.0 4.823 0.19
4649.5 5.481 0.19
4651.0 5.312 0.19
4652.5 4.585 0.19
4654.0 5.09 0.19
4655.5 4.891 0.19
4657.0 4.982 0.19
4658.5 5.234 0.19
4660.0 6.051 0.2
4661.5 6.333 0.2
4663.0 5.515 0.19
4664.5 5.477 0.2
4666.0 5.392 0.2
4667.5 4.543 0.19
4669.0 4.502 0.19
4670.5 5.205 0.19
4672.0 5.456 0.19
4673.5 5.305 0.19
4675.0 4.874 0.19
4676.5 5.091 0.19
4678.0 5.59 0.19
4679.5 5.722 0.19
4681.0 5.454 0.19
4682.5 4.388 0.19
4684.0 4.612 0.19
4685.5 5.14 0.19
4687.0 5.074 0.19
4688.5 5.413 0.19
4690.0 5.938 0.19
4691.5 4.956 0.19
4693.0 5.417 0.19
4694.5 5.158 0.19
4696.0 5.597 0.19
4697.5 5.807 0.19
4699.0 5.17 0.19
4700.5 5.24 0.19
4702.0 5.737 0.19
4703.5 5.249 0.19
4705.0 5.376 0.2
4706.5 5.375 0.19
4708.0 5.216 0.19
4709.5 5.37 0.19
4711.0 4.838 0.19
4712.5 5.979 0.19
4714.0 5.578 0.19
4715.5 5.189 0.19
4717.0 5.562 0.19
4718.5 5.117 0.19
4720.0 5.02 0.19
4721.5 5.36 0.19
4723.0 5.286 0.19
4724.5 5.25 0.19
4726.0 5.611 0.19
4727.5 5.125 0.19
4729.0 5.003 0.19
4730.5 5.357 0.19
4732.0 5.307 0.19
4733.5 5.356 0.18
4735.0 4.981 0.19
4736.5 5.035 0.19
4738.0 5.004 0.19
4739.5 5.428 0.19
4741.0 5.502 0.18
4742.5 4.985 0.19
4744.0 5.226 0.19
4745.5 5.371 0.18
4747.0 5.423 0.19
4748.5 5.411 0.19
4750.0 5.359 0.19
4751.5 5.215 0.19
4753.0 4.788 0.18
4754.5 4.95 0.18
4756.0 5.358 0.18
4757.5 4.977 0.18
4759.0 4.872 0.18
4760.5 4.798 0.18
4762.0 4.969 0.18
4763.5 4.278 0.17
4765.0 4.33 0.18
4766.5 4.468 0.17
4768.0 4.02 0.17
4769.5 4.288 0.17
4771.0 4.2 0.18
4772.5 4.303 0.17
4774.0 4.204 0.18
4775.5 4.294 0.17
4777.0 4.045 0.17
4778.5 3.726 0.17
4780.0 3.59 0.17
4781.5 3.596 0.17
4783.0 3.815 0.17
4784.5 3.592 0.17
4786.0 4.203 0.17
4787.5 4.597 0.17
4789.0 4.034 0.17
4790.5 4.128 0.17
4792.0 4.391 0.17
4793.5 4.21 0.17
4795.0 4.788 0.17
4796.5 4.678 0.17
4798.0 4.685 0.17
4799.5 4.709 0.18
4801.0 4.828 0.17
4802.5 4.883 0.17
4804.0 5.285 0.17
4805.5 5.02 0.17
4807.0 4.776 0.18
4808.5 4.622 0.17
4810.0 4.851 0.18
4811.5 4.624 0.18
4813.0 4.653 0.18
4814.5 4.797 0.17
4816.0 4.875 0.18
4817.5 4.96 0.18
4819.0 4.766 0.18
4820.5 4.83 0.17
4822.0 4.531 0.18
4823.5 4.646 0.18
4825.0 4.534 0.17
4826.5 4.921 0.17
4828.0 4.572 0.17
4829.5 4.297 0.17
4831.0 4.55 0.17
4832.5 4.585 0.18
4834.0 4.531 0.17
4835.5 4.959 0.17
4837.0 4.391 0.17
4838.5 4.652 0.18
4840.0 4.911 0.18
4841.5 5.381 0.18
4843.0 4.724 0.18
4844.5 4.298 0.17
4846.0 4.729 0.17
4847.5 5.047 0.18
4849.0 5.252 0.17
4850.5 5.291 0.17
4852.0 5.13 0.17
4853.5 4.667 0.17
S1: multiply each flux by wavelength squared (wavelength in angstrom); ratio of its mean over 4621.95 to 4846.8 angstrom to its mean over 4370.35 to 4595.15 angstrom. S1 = 1.43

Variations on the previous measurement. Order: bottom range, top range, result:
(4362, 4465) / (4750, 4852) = 1.80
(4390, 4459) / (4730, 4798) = 1.73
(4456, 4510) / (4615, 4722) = 1.44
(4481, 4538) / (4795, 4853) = 1.31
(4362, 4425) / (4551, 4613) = 1.88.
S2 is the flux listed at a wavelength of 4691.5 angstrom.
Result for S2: 4.956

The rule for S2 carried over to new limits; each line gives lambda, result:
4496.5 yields 3.903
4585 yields 5.176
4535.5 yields 2.865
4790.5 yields 4.128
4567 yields 5.139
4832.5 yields 4.585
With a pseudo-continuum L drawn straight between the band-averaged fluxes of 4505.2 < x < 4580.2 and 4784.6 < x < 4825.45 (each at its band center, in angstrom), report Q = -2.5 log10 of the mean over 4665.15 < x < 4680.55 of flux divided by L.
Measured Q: -0.13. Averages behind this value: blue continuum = 4.54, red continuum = 4.65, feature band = 5.18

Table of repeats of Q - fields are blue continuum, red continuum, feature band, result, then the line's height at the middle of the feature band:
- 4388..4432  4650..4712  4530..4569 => -0.091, 4.19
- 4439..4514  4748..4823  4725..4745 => -0.175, 4.45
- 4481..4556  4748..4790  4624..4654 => -0.199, 4.34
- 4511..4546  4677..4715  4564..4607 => -0.098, 4.61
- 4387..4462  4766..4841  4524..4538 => -0.108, 3.5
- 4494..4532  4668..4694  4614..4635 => -0.120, 4.88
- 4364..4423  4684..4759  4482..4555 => -0.121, 3.82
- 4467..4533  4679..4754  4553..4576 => -0.121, 4.54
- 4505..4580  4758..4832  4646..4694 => -0.155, 4.51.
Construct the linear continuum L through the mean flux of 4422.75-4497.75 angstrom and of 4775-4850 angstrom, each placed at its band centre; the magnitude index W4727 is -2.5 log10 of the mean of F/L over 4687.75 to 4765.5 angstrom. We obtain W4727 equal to -0.21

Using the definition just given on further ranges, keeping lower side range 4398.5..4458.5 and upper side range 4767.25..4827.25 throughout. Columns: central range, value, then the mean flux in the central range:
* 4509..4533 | -0.23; 4.29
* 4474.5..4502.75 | -0.25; 4.2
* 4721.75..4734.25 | -0.25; 5.29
